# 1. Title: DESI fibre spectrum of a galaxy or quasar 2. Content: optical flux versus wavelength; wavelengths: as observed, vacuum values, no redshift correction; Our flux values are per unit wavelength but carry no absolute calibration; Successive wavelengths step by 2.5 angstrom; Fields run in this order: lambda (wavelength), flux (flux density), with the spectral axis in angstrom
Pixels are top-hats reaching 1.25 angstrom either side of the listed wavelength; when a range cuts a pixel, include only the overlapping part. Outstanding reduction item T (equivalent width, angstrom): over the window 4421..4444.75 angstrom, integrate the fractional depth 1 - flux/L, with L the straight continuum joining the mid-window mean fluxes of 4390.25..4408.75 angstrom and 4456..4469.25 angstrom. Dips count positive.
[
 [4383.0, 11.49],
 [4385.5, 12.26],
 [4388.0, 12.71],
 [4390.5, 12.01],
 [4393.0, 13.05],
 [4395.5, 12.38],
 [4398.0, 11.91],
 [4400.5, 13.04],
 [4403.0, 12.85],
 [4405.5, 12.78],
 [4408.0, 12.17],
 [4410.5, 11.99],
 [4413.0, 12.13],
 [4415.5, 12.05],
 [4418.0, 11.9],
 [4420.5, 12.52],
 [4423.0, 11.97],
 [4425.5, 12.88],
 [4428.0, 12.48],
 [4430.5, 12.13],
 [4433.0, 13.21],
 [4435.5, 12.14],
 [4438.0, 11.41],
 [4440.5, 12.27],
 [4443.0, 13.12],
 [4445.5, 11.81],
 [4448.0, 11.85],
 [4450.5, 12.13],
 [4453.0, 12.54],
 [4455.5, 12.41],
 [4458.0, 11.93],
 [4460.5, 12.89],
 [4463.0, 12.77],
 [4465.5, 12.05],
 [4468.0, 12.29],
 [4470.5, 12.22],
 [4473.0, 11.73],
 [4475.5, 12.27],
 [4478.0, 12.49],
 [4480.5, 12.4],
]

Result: 0.1 angstrom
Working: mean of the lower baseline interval 12.6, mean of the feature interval 12.4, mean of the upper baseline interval 12.4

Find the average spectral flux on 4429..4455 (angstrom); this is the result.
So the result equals 12.3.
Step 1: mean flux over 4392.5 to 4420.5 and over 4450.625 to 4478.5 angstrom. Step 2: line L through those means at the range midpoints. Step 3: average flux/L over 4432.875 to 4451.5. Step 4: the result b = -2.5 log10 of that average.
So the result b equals 0.01 mag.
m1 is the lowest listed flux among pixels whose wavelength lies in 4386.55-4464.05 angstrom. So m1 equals 11.41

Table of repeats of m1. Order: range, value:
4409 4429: 11.9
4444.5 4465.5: 11.81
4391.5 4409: 11.91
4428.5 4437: 12.13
